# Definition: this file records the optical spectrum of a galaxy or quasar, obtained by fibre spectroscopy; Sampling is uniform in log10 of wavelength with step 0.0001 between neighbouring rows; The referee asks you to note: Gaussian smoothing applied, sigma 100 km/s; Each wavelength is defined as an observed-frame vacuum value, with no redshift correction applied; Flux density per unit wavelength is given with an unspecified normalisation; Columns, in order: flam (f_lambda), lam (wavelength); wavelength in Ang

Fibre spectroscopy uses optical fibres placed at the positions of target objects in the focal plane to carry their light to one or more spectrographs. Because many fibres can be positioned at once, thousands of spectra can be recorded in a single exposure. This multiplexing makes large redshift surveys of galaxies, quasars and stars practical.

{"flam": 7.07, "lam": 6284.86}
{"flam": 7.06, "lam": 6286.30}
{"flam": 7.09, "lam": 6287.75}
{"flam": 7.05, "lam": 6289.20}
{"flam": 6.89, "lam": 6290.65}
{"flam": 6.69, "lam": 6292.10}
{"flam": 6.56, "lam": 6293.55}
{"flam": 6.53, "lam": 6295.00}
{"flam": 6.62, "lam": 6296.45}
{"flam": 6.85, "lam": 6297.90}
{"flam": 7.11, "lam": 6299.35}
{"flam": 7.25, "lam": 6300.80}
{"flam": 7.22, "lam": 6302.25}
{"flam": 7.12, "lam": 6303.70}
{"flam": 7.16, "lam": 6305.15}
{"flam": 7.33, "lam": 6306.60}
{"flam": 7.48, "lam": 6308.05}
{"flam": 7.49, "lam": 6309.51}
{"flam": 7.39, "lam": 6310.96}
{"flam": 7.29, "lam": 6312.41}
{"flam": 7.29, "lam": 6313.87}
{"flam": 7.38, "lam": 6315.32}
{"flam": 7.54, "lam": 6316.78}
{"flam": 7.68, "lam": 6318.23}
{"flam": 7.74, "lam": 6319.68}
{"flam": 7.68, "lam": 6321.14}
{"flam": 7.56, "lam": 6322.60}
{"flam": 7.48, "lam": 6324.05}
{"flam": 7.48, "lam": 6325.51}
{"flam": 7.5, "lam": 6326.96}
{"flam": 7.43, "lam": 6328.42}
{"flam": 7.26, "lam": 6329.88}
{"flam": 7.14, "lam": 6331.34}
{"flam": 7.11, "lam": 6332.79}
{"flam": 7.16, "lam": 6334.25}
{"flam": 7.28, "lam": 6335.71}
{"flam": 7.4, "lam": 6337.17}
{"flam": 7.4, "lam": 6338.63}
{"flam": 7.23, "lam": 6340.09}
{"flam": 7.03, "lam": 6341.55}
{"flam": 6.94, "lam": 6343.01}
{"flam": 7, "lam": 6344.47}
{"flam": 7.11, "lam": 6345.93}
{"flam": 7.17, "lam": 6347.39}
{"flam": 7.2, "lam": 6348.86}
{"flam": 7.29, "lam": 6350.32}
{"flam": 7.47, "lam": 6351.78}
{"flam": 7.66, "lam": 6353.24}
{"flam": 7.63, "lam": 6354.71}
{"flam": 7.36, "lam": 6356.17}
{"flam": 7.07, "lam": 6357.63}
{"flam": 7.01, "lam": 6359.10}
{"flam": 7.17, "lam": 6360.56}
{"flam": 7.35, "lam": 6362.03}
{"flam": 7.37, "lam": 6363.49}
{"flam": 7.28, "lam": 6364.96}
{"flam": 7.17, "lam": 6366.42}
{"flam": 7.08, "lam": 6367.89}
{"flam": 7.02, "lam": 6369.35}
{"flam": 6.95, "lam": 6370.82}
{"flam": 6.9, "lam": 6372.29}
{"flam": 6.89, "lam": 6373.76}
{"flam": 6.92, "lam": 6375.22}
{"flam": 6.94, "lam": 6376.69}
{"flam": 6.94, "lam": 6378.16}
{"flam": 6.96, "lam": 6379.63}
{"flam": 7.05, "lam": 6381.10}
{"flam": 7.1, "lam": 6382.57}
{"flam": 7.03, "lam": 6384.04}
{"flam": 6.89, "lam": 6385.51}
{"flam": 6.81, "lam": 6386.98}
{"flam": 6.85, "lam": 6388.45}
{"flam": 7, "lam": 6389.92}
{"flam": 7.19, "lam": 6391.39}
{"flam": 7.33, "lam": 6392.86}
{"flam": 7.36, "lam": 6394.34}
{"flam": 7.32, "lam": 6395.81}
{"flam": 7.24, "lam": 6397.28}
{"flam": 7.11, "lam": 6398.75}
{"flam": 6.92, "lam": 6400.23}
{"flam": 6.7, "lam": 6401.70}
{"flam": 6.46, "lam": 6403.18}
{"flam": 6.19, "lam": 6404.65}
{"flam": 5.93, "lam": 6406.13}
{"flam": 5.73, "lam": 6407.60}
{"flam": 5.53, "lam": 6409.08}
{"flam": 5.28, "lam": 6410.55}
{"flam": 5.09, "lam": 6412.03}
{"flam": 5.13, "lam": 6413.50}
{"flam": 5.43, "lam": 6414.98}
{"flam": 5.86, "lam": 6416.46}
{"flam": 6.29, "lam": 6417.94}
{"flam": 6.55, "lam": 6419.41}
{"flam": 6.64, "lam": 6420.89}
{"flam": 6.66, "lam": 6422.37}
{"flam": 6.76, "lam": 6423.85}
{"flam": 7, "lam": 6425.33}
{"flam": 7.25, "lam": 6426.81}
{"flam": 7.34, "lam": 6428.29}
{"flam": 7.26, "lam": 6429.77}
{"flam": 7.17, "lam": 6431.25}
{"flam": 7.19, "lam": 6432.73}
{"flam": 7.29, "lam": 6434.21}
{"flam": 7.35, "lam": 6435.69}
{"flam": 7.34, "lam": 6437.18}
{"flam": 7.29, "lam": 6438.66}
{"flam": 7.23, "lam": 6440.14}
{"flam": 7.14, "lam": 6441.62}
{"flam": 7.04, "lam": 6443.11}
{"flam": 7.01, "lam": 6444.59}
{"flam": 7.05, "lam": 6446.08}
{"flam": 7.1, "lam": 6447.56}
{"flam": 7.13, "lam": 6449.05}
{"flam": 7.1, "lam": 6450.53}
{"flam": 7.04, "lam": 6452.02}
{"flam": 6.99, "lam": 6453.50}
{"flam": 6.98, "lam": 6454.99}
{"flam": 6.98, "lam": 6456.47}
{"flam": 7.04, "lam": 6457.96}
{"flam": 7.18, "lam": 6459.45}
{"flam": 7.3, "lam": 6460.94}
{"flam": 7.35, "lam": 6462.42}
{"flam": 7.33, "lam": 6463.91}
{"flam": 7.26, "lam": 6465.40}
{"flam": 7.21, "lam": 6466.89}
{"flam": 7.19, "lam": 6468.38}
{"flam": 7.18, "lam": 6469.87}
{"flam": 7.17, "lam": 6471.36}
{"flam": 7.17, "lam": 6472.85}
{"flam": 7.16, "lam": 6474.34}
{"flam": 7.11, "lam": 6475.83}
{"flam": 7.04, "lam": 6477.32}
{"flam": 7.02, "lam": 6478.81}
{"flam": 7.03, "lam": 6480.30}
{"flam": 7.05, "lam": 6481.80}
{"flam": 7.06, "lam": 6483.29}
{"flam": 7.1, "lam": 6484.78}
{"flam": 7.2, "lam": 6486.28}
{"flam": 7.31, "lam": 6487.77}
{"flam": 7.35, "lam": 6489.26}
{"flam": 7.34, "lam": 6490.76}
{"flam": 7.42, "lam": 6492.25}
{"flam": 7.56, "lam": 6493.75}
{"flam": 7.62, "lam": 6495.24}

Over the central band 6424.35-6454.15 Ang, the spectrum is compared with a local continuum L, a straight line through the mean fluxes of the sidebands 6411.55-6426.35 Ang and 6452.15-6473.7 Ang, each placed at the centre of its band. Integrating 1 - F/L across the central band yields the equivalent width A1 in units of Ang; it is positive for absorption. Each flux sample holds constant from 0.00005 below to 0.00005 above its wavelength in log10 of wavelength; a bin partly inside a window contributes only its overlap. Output -2.4 Ang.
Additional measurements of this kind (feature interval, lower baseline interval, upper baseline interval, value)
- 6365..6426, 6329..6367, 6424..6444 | 4.88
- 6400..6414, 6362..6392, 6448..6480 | 2.36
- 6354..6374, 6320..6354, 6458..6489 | 0.31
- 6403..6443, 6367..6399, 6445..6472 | 3.11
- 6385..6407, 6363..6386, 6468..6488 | 0.52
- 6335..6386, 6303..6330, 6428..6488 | 1.39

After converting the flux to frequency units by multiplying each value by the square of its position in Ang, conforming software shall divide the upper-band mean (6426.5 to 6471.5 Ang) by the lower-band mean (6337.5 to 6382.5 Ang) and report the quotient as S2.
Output 1.03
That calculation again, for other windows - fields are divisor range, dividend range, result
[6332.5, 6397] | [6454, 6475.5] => 1.04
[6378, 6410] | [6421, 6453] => 1.06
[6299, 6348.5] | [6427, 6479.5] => 1.02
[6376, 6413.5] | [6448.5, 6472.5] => 1.10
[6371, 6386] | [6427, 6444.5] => 1.06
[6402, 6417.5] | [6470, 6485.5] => 1.27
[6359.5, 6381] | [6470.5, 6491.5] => 1.05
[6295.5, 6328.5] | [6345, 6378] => 0.99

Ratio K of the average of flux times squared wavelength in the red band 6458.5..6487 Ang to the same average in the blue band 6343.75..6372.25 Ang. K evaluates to 1.0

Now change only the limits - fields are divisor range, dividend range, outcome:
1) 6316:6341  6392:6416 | 0.87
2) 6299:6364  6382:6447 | 0.94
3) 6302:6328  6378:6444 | 0.93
